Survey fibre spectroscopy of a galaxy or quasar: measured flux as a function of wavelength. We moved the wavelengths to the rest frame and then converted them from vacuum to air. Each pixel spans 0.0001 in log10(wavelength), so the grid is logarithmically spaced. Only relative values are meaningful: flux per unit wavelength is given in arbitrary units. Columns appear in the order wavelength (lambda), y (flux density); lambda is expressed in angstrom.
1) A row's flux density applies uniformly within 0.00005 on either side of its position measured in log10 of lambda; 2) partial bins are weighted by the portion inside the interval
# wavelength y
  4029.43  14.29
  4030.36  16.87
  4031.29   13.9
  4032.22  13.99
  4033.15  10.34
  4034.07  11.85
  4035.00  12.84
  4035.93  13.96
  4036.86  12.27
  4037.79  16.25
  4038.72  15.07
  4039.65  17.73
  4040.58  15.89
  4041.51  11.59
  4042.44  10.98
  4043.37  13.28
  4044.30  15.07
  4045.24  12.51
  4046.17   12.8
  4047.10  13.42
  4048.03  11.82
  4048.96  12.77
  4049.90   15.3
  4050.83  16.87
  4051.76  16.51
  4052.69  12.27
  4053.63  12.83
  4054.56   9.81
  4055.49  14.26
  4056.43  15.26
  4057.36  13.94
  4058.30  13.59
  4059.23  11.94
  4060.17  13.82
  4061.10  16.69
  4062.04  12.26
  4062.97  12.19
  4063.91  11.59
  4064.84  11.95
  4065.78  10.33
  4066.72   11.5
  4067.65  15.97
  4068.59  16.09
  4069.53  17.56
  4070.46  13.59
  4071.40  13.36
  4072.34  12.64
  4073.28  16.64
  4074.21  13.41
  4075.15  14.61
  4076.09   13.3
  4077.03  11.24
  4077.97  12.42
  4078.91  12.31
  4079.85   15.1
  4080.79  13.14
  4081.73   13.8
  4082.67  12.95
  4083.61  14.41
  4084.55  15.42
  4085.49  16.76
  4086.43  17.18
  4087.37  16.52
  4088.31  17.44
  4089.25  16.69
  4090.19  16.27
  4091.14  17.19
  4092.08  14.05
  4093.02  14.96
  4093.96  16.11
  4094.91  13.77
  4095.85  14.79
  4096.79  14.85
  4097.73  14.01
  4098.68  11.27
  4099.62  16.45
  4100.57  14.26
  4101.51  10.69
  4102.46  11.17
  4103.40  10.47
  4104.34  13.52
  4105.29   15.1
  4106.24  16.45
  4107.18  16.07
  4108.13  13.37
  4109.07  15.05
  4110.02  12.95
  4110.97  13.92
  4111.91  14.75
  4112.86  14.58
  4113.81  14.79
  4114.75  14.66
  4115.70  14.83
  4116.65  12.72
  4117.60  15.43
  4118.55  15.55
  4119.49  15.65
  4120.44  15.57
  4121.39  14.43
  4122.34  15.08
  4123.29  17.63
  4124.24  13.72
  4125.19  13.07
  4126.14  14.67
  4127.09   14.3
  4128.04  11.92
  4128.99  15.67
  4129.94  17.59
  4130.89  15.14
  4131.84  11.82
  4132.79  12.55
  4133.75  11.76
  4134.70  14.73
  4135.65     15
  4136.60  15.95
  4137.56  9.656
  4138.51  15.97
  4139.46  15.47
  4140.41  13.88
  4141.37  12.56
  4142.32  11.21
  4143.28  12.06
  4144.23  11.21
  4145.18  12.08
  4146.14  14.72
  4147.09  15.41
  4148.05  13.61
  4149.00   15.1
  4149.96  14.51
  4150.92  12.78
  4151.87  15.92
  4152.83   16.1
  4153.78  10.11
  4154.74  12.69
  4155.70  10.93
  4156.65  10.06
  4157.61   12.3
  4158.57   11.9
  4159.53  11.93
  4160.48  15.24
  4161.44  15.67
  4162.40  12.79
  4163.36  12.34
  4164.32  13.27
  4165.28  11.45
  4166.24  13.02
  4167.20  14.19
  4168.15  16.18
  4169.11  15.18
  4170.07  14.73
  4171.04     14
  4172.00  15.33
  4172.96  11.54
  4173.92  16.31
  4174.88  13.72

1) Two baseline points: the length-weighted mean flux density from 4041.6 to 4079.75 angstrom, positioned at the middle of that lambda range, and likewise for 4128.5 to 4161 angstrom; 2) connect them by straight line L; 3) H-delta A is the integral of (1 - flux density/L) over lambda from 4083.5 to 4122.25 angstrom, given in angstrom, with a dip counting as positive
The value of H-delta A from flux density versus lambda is -3.7 angstrom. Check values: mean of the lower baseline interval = 13.5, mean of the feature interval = 14.7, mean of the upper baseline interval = 13.5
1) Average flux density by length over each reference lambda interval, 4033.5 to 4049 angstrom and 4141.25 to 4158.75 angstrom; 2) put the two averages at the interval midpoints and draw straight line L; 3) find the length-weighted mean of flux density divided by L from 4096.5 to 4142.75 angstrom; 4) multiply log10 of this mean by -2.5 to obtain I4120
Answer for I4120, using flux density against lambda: -0.08 mag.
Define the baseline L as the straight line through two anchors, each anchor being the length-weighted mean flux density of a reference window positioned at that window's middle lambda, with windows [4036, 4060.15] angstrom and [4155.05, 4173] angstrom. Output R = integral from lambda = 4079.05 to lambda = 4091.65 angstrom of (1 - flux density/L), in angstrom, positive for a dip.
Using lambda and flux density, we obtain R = -1.8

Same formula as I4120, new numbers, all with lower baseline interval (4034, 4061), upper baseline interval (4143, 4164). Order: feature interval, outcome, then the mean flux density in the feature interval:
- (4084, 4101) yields -0.15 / 15.4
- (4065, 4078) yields -0.01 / 13.8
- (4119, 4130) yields -0.12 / 14.9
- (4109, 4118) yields -0.07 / 14.3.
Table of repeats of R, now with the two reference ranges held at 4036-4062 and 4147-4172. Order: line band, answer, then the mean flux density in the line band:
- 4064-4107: -1.6 angstrom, 14.3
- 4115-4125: -1.0 angstrom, 15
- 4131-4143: 0.2 angstrom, 13.4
